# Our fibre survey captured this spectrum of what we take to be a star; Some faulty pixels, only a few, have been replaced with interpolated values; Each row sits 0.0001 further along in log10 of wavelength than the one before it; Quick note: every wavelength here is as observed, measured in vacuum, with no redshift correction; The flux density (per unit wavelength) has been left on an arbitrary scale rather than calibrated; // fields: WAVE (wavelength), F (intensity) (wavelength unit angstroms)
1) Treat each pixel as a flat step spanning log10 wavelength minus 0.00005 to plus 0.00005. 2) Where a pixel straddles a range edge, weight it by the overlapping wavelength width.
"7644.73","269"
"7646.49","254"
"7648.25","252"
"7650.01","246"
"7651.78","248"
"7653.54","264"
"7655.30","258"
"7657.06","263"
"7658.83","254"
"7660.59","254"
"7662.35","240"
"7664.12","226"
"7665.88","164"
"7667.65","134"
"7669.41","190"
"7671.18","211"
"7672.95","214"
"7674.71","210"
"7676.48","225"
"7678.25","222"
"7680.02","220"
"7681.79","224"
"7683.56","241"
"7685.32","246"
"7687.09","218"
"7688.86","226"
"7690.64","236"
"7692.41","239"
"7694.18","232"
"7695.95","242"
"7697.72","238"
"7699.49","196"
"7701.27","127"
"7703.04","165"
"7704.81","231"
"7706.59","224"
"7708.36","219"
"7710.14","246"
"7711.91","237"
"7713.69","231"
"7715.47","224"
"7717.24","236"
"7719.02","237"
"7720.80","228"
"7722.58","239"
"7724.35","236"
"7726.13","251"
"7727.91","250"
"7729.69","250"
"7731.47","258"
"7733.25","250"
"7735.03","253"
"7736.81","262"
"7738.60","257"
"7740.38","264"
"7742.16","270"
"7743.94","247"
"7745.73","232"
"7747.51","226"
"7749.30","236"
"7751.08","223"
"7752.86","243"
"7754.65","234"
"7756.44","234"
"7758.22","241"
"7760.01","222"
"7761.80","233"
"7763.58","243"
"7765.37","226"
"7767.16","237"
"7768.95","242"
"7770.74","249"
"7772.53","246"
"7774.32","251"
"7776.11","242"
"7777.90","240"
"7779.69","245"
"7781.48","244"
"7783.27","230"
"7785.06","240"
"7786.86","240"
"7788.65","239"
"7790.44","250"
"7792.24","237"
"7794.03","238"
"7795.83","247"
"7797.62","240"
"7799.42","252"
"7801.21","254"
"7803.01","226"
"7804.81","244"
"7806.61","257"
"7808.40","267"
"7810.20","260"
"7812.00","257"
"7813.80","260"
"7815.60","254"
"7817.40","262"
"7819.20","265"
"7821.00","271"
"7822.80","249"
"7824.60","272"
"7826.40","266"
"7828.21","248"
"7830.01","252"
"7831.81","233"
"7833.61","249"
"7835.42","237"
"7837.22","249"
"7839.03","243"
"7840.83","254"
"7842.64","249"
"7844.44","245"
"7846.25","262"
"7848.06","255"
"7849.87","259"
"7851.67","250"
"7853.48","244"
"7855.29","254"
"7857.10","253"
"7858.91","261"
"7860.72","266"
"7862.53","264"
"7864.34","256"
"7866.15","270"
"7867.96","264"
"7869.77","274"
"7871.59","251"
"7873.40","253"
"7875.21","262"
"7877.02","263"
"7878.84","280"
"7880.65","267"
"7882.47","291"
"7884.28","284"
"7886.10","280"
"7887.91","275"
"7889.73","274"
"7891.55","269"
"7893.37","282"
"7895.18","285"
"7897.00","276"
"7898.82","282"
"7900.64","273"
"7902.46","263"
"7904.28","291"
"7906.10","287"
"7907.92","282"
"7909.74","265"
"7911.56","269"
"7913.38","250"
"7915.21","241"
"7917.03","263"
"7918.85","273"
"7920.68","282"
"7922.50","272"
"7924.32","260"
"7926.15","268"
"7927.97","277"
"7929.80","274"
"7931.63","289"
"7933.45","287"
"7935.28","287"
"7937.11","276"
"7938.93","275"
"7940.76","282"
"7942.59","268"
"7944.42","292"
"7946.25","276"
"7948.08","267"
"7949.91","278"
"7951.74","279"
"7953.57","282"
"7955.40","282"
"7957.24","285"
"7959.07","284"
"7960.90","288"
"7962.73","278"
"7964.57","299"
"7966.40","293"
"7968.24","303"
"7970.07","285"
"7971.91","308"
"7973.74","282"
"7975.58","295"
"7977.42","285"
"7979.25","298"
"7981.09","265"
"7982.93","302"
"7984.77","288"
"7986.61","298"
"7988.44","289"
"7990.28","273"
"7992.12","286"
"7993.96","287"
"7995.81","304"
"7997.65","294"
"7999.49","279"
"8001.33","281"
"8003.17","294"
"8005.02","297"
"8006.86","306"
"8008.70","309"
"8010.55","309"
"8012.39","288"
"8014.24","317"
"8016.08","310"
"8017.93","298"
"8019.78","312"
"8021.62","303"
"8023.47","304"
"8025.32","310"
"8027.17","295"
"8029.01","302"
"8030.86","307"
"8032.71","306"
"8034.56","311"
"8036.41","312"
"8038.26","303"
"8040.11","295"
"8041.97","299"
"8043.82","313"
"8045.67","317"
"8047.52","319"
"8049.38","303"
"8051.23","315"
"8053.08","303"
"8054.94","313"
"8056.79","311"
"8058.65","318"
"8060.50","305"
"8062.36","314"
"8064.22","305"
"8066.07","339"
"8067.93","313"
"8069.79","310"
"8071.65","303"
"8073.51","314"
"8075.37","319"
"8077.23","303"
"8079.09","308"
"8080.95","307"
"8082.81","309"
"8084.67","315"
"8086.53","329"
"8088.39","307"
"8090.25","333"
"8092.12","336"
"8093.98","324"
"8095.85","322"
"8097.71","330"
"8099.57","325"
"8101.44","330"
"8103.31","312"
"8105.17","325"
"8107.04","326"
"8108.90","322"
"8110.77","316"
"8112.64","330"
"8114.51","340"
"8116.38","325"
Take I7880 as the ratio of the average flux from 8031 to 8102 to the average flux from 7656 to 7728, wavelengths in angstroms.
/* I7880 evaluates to 1.4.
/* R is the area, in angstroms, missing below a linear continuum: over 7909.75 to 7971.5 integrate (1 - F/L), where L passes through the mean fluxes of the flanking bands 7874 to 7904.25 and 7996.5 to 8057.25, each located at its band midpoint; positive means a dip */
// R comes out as 1.84 angstroms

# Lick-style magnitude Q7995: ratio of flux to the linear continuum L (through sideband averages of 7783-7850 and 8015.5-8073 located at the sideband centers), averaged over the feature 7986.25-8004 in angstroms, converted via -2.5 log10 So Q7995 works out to 0.03 mag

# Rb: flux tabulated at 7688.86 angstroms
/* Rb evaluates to 226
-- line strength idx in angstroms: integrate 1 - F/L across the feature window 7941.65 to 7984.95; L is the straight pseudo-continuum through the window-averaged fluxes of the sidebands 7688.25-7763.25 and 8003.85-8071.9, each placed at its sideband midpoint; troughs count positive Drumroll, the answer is 0.66 angstroms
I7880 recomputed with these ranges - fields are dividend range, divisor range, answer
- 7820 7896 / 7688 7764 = 1.12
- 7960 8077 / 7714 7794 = 1.25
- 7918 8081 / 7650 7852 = 1.24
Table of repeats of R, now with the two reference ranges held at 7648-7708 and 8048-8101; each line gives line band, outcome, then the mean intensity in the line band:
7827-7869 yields 1.51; 253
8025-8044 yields 0.12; 304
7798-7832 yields -0.10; 255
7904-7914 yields 0.11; 274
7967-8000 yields 0.45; 290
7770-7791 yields 0.32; 243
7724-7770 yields -0.87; 243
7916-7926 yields 0.36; 270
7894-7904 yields -0.09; 277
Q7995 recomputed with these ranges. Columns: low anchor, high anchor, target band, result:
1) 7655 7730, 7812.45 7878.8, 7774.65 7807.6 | 0.01 mag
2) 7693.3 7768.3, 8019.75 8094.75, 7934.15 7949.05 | 0.02 mag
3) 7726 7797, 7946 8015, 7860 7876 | 0.01 mag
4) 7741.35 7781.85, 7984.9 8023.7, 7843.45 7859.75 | 0.03 mag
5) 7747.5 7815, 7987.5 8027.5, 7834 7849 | 0.03 mag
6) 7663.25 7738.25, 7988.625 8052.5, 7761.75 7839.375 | 0.00 mag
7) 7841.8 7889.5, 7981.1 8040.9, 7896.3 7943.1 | 0.01 mag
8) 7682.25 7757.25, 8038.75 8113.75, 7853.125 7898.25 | 0.01 mag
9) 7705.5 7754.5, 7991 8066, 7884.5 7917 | 0.02 mag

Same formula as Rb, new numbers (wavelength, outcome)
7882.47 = 291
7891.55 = 269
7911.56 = 269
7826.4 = 266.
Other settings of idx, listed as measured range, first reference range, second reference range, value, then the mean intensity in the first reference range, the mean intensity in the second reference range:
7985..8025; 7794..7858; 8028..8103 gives 0.1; 252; 314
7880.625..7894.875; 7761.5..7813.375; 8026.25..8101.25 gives -0.5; 244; 313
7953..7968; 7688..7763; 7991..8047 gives 0.0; 234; 302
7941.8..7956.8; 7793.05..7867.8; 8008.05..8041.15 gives 0.4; 254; 305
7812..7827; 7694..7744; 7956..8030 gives -0.3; 234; 295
